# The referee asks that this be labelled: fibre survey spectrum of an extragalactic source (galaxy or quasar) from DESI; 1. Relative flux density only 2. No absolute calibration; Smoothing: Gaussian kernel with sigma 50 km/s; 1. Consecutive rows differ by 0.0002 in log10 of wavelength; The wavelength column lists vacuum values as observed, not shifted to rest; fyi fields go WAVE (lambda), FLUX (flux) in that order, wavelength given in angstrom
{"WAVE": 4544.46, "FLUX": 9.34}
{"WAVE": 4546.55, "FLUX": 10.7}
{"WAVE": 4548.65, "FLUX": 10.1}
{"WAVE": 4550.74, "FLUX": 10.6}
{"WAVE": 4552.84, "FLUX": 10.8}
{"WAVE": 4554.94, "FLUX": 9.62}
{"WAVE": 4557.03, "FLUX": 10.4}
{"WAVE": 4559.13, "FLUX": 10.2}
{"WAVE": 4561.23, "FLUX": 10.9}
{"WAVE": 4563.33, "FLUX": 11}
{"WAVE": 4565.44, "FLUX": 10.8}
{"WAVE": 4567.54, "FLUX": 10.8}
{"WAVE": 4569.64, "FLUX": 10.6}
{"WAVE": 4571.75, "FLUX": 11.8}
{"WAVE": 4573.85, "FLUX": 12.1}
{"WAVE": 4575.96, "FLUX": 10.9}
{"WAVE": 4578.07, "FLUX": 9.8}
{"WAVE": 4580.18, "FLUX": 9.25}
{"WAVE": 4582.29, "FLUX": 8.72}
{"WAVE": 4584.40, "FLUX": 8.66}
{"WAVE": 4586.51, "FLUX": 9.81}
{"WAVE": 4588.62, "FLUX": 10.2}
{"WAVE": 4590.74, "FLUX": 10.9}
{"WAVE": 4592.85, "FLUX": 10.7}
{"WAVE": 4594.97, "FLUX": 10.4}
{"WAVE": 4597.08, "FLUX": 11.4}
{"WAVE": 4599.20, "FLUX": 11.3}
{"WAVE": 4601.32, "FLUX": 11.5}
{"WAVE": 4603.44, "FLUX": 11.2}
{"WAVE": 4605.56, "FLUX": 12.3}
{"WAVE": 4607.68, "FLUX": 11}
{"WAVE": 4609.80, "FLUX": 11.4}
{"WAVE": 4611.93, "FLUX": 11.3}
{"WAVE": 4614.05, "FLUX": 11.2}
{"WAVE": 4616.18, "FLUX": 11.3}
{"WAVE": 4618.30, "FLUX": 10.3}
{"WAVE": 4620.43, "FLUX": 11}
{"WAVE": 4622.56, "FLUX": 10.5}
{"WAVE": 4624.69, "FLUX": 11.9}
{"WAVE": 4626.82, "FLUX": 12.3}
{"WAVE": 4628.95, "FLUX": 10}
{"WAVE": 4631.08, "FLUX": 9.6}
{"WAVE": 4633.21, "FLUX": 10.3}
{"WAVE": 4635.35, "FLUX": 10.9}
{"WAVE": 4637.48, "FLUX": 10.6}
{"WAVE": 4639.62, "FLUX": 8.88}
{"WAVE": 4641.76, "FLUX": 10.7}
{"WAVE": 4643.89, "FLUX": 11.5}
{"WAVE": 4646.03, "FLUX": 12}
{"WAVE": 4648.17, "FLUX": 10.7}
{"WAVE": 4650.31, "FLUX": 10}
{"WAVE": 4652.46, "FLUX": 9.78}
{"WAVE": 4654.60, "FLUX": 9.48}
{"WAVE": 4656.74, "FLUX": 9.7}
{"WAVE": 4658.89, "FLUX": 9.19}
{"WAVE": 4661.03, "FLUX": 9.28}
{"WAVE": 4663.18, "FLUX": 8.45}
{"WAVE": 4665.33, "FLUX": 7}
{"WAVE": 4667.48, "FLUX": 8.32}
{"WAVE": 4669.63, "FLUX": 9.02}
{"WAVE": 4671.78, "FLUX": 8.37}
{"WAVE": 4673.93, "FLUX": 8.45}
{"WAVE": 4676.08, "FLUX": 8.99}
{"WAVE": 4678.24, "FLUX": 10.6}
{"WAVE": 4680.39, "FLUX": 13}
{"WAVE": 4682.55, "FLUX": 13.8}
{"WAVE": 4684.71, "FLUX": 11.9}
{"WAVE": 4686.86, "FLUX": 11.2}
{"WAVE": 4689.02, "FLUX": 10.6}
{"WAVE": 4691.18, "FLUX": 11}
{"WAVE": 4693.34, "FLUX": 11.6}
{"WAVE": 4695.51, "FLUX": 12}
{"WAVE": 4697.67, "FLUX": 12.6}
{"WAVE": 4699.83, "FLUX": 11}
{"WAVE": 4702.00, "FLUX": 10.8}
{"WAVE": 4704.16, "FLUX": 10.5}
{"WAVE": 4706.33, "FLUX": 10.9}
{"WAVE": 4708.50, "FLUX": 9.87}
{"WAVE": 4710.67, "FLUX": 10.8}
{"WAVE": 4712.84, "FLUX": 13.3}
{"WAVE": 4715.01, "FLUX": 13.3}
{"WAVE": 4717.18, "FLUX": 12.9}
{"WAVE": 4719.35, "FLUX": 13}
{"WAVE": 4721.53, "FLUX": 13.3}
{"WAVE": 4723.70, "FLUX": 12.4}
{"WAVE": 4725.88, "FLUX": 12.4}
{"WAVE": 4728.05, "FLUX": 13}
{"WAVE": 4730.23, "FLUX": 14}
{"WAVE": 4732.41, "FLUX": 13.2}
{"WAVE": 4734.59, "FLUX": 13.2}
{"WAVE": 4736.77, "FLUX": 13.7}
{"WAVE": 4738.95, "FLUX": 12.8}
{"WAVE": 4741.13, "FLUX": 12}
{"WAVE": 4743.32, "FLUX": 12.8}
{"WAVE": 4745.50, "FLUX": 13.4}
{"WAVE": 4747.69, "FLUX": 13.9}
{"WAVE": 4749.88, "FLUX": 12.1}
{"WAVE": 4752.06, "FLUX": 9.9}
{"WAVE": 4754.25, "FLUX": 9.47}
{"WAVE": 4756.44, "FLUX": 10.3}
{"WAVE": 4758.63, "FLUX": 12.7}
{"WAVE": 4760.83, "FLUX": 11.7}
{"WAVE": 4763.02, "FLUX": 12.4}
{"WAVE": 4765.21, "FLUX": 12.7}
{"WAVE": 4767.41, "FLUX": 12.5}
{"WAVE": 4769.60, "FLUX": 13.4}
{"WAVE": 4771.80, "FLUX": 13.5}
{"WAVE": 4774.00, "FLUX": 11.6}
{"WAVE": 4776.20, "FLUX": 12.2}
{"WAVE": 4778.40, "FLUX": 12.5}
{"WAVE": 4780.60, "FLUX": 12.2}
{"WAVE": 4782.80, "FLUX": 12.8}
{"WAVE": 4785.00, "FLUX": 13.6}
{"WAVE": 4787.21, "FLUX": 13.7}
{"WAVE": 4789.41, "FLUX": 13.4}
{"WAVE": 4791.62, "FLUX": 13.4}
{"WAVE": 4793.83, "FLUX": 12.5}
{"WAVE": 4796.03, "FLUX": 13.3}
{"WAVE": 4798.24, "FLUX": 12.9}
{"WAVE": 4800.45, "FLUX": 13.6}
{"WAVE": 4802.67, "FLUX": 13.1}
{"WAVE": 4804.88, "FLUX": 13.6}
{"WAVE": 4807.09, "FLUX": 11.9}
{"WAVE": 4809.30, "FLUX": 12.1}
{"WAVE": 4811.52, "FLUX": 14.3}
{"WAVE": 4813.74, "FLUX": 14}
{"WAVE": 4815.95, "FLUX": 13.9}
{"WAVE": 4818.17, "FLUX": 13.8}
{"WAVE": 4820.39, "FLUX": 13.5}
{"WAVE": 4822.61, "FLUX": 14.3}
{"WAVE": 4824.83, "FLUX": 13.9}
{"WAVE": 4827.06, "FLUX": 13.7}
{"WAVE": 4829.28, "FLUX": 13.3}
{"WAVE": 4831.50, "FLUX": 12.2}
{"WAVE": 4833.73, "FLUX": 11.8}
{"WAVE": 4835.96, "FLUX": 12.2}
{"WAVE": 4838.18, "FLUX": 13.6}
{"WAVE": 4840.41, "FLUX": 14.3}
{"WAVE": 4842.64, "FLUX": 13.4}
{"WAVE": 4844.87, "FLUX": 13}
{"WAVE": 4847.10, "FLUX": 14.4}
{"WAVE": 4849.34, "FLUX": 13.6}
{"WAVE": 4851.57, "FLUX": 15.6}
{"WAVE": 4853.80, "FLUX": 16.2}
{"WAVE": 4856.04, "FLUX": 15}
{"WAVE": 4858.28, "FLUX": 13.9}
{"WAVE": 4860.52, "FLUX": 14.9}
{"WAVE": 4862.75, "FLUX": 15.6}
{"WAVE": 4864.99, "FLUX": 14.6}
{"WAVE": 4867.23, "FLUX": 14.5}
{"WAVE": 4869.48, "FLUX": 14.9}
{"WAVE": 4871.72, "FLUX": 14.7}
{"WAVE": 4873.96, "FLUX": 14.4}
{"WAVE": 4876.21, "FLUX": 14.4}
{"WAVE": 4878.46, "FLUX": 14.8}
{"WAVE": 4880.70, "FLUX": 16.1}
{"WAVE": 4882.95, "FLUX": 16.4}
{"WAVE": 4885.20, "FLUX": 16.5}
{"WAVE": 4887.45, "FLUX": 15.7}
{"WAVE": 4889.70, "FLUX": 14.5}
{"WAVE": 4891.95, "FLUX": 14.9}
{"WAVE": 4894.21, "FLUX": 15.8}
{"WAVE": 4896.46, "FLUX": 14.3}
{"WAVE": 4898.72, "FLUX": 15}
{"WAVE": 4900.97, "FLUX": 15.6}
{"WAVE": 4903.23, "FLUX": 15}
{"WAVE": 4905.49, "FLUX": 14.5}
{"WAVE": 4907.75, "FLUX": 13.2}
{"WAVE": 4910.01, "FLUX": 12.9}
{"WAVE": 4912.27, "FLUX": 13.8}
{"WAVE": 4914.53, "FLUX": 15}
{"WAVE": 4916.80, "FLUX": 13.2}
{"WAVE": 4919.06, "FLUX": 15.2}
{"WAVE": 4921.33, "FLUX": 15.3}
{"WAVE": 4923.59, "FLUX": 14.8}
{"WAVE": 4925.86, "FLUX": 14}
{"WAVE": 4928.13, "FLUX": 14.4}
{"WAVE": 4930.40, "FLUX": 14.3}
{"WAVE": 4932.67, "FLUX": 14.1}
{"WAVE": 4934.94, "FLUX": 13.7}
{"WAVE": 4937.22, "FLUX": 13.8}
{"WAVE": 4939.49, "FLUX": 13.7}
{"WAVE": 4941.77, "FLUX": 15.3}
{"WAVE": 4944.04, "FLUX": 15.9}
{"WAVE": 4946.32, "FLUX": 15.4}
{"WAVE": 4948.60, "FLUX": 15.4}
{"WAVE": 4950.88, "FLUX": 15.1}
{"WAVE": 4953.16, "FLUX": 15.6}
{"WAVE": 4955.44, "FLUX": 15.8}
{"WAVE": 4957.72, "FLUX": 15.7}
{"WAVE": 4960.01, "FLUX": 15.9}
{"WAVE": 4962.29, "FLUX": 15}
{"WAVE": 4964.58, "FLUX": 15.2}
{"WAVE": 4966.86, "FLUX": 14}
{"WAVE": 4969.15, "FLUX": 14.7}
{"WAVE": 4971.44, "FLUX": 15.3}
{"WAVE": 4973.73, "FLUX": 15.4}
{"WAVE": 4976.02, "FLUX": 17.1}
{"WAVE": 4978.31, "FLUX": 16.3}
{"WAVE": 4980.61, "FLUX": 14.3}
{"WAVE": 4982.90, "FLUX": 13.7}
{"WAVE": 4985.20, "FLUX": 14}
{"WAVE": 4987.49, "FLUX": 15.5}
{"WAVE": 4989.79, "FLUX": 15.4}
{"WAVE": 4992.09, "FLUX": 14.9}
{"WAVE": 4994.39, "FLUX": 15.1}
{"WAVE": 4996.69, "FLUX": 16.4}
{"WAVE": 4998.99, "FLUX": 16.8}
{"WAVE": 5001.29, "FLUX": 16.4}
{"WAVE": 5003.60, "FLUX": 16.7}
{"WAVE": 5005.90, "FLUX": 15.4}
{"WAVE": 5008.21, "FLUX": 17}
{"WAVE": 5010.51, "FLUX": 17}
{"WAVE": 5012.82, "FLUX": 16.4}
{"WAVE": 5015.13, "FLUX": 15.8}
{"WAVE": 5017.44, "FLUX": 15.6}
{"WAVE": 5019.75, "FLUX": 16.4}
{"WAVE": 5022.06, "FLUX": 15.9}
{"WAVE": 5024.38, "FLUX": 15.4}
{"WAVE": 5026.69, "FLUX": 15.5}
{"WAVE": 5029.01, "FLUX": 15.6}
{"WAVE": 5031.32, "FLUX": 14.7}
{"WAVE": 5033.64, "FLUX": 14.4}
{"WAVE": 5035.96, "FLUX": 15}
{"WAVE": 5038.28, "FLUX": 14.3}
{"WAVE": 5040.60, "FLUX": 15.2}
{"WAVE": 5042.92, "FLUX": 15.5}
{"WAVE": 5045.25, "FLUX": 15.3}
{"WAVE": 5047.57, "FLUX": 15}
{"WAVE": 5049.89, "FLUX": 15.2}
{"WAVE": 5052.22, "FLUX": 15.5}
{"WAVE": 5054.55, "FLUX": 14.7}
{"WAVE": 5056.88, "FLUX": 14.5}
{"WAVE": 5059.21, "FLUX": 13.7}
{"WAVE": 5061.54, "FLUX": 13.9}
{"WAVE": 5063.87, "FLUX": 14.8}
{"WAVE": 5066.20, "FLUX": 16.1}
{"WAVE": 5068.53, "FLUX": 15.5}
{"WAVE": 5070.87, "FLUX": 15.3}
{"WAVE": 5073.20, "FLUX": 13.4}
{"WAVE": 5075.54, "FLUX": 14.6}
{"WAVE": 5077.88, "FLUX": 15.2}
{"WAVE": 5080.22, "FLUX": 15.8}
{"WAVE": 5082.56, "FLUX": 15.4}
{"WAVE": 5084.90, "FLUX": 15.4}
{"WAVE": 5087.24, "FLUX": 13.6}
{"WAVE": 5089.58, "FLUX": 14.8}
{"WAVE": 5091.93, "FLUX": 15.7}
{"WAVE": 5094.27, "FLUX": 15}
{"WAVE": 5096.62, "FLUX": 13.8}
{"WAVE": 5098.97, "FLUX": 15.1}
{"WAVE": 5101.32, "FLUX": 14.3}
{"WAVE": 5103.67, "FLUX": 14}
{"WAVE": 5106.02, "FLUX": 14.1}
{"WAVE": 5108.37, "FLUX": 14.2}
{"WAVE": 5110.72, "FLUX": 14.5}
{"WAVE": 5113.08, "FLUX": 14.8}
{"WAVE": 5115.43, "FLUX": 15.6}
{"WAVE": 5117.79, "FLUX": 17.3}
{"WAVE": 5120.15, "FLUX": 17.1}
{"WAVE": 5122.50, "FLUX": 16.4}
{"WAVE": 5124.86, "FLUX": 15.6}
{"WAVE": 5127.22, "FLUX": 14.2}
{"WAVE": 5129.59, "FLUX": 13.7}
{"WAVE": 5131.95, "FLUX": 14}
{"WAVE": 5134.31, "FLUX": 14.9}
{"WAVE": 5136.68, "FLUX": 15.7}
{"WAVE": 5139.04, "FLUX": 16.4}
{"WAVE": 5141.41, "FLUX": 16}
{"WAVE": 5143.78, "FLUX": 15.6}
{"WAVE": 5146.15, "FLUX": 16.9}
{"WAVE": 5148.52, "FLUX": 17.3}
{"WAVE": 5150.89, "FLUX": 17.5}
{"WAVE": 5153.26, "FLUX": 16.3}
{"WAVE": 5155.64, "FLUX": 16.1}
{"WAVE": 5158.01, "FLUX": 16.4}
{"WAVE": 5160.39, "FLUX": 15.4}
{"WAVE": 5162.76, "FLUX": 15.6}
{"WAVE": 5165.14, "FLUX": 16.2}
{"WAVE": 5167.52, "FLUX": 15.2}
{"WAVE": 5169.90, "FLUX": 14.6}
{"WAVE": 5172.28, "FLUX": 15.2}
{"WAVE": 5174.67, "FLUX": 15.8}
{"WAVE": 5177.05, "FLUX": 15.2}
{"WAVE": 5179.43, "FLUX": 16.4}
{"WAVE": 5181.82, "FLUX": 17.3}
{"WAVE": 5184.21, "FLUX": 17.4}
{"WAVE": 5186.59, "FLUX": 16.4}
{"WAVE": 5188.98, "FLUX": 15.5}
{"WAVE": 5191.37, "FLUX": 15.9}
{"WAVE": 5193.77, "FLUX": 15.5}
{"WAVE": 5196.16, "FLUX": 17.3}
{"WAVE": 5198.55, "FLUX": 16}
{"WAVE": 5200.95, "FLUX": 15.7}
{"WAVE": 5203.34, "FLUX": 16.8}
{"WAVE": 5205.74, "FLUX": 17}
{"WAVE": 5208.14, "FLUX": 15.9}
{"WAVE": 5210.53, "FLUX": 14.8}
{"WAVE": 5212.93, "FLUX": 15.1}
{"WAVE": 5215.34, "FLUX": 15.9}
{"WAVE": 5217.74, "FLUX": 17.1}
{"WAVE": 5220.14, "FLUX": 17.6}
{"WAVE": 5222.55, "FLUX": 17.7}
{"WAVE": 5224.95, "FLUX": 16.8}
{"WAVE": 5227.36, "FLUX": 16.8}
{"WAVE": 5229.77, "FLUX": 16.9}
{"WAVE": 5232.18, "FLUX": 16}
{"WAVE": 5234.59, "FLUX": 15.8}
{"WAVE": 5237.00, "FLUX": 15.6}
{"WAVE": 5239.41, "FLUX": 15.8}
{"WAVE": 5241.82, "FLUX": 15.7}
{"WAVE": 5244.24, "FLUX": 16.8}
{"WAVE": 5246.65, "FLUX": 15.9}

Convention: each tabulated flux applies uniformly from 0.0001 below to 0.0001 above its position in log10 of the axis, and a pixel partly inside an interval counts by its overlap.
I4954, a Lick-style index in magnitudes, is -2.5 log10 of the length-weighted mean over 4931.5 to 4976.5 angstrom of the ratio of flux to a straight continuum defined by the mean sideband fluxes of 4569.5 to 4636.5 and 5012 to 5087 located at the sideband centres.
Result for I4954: -0.07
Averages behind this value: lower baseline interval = 10.8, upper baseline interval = 15.1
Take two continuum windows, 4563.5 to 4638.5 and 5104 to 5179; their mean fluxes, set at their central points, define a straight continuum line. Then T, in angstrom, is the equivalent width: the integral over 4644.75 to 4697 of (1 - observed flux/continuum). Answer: 5.4 angstrom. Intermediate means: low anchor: 10.8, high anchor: 15.6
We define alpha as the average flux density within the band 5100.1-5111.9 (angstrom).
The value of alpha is 14.2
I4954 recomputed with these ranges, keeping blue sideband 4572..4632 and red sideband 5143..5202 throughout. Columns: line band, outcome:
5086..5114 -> 0.068 mag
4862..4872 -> -0.123 mag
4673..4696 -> 0.034 mag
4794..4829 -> -0.058 mag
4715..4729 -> -0.086 mag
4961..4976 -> -0.067 mag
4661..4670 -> 0.346 mag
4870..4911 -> -0.112 mag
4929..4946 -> -0.041 mag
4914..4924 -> -0.072 mag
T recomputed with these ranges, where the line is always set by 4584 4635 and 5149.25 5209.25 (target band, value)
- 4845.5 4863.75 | -2.38 angstrom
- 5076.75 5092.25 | 0.15 angstrom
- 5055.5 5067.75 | 0.33 angstrom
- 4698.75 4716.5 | 0.66 angstrom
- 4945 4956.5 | -1.19 angstrom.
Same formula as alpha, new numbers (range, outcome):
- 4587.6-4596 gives 10.5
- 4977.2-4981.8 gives 15.3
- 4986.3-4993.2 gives 15.3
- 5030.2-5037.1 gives 14.7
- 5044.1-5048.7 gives 15.2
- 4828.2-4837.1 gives 12.4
